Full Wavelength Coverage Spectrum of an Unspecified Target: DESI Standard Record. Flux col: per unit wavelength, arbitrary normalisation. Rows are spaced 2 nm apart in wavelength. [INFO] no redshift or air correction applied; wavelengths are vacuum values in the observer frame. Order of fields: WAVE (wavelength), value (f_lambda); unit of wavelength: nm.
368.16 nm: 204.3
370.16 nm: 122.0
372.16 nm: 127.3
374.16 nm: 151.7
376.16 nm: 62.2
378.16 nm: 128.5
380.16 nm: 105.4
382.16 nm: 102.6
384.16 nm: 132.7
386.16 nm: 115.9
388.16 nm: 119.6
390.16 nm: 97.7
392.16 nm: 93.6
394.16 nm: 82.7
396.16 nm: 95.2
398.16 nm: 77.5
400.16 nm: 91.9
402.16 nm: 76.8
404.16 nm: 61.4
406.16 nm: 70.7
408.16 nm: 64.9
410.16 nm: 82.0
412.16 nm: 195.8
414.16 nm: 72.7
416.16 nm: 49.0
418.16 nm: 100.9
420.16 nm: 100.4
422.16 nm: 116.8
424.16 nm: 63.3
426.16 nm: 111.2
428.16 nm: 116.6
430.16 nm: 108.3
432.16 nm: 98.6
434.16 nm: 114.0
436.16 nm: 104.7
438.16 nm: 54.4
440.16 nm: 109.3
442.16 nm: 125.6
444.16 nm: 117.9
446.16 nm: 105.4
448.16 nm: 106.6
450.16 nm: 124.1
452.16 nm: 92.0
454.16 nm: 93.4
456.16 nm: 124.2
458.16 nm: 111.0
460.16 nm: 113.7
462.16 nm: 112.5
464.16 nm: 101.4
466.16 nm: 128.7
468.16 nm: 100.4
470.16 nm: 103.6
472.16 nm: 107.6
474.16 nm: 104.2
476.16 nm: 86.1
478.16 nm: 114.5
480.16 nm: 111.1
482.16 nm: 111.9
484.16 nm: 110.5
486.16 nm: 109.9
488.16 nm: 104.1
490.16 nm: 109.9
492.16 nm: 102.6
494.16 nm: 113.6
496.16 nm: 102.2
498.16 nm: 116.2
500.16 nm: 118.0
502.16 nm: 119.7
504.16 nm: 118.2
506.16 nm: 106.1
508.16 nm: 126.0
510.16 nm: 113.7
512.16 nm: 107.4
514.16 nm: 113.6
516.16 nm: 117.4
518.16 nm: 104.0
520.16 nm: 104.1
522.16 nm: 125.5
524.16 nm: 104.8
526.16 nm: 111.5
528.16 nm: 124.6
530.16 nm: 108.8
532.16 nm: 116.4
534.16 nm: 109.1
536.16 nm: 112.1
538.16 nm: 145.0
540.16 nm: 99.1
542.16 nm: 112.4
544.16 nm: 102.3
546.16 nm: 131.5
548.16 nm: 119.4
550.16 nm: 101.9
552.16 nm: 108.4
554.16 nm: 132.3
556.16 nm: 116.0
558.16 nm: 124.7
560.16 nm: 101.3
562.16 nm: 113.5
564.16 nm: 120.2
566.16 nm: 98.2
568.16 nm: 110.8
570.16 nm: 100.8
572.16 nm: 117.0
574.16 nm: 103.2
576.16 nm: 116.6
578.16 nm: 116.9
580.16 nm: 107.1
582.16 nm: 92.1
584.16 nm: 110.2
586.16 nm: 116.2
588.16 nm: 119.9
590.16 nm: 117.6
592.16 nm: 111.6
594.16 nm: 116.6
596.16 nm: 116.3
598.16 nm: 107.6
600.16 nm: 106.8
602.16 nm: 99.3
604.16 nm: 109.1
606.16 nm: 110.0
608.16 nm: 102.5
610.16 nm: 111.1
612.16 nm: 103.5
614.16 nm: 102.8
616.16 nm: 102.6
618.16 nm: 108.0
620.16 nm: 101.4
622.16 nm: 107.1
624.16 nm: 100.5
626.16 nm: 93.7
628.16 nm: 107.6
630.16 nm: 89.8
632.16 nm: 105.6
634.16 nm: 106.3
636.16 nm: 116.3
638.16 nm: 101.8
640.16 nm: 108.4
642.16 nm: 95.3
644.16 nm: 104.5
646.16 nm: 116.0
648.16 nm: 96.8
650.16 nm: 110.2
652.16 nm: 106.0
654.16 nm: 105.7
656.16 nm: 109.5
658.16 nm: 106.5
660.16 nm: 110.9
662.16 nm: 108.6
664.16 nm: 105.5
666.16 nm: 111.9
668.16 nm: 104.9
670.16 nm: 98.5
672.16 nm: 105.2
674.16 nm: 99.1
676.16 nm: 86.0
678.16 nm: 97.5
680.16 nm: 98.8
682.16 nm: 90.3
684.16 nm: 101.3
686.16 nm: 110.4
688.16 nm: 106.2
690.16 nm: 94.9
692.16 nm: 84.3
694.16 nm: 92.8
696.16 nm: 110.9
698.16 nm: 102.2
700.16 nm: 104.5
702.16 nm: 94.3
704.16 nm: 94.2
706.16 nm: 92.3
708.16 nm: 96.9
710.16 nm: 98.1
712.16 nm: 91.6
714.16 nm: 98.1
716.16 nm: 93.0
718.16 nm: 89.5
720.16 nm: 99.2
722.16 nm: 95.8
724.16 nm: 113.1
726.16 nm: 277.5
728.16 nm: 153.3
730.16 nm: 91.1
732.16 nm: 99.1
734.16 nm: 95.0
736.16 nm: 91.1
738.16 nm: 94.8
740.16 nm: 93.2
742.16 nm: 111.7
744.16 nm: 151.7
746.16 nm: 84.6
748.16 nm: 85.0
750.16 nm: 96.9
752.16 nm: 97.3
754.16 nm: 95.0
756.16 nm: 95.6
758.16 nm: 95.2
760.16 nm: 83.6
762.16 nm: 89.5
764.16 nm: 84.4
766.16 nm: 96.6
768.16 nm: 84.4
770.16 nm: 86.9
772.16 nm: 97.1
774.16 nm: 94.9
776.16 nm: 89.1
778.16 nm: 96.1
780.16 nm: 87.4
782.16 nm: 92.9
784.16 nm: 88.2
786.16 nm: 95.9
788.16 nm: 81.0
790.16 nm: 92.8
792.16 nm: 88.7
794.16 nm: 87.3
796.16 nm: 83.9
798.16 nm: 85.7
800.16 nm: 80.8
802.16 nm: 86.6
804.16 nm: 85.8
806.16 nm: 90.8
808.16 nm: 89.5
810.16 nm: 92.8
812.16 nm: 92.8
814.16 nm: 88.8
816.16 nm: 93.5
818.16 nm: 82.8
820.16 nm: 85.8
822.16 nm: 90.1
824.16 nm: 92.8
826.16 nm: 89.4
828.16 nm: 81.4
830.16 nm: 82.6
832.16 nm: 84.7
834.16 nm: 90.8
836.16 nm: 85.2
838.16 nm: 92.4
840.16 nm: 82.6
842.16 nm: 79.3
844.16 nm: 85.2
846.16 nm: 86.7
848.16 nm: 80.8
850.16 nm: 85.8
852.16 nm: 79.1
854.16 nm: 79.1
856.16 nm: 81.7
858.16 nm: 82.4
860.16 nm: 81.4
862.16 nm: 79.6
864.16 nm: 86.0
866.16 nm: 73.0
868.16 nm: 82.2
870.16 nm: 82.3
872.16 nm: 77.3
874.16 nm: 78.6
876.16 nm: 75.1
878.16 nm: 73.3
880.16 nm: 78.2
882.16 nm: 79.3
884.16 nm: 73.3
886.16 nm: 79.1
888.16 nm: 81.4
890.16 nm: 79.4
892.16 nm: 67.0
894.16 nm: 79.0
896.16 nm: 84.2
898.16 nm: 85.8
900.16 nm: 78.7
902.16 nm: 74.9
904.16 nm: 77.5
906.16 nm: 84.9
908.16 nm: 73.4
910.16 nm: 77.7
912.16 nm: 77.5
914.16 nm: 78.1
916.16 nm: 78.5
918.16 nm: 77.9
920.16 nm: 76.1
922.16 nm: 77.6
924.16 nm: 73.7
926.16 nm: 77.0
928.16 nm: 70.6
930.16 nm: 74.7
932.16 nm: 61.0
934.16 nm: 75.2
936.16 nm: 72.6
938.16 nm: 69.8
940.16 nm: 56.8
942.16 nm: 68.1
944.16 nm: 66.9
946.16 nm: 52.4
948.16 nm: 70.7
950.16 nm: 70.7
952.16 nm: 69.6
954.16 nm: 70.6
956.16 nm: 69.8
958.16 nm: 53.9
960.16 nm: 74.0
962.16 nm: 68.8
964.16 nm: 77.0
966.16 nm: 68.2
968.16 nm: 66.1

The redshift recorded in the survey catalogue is 0.106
